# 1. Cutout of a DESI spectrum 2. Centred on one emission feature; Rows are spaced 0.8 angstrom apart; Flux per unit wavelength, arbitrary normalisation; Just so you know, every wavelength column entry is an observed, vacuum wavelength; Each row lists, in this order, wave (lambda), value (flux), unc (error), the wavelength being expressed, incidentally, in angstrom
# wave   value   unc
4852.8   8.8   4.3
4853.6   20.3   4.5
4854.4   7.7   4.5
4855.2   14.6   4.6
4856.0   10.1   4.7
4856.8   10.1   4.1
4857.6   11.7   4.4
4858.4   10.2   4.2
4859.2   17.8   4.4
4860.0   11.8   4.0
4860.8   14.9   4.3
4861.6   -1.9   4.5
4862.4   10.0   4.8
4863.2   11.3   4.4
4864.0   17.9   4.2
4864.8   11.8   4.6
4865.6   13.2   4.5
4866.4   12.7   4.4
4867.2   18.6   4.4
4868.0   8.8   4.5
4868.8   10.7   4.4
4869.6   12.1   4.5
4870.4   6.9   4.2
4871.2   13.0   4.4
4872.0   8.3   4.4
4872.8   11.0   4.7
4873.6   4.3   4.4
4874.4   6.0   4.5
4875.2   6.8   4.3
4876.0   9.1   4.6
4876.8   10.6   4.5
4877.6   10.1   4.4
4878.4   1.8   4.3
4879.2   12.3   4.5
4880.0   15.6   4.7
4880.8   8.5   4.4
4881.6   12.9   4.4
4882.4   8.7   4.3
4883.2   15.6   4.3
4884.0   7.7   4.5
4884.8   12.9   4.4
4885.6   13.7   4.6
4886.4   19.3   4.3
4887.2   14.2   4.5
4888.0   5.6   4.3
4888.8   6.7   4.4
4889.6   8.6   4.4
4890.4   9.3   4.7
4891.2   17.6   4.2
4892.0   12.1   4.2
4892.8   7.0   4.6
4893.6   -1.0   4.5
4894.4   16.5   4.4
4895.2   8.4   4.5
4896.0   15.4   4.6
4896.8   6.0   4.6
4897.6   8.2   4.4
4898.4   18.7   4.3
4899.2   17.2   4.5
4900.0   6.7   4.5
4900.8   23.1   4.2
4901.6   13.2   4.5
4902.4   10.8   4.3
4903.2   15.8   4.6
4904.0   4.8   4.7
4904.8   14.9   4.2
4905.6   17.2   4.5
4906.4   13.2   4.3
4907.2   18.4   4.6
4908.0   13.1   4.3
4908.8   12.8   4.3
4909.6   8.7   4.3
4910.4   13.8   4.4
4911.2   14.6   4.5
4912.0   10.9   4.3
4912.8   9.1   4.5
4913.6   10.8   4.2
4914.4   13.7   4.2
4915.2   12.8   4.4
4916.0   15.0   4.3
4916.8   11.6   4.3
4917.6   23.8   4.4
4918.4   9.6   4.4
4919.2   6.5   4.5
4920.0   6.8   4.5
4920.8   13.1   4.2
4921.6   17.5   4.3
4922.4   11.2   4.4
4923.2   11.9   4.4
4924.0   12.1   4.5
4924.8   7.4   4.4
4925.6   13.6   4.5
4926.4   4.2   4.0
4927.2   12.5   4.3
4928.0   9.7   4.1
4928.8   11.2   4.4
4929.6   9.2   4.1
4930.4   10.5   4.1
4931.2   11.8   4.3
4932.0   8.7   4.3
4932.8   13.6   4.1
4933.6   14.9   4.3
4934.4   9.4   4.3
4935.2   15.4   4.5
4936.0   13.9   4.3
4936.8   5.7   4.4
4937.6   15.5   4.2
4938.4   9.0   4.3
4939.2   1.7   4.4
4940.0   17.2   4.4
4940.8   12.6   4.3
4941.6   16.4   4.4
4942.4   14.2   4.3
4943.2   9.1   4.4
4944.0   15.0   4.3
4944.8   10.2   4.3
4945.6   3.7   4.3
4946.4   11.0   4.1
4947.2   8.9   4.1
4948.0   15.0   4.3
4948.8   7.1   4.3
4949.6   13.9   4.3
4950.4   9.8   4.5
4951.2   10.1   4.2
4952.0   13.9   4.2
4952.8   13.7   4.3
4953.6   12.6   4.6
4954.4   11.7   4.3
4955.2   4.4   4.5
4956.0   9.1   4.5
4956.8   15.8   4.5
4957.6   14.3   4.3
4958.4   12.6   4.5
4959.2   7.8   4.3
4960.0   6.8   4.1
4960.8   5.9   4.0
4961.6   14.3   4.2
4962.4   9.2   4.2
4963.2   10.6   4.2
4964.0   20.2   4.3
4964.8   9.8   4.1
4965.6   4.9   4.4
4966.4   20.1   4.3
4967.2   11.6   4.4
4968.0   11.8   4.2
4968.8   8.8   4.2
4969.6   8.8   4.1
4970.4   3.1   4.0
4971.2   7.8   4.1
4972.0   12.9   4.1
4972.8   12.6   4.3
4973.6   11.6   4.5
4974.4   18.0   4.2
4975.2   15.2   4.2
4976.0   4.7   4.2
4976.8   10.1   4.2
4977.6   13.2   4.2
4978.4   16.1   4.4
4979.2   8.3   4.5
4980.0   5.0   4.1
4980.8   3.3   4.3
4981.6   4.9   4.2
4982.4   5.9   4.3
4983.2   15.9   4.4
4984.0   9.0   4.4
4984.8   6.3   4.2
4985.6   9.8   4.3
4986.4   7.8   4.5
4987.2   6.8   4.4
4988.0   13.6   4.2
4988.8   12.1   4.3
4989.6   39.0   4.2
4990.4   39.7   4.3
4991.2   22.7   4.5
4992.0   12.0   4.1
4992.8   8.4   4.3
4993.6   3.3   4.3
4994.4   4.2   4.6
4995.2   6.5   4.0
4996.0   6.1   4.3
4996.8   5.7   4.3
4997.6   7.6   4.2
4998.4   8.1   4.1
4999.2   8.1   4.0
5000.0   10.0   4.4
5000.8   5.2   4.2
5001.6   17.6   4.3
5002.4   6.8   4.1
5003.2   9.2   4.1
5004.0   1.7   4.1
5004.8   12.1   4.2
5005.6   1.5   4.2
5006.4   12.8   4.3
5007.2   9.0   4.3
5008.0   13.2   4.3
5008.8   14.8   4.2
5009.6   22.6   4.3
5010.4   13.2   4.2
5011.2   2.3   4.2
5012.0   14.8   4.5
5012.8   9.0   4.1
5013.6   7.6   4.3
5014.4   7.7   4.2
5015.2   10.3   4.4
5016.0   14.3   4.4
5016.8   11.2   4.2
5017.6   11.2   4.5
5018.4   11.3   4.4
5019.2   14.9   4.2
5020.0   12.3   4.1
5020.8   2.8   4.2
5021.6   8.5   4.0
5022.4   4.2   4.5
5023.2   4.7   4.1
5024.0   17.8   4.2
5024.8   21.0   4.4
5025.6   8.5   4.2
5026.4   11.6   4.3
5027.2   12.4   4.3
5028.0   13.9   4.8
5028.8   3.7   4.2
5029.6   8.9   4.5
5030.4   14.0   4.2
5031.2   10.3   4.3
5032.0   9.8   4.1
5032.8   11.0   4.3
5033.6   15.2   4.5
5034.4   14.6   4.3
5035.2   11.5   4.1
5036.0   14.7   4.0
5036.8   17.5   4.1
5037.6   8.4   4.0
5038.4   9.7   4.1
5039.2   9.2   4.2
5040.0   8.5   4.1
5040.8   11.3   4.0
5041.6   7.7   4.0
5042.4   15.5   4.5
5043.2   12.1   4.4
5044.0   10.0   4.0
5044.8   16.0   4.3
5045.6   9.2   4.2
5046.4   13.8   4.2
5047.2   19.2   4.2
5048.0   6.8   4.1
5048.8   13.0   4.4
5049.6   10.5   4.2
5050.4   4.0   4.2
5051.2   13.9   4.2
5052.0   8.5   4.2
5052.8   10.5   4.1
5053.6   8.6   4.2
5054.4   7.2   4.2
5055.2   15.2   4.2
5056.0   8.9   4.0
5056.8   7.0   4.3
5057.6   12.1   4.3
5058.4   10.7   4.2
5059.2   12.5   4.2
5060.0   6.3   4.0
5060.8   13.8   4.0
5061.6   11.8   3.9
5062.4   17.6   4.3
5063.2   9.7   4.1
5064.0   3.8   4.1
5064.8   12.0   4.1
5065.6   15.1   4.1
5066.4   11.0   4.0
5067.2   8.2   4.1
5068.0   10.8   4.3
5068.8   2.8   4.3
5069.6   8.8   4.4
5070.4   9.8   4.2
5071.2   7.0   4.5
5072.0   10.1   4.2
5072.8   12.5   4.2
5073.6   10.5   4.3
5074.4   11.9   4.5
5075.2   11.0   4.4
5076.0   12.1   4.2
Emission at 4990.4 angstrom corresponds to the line H-beta 4861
